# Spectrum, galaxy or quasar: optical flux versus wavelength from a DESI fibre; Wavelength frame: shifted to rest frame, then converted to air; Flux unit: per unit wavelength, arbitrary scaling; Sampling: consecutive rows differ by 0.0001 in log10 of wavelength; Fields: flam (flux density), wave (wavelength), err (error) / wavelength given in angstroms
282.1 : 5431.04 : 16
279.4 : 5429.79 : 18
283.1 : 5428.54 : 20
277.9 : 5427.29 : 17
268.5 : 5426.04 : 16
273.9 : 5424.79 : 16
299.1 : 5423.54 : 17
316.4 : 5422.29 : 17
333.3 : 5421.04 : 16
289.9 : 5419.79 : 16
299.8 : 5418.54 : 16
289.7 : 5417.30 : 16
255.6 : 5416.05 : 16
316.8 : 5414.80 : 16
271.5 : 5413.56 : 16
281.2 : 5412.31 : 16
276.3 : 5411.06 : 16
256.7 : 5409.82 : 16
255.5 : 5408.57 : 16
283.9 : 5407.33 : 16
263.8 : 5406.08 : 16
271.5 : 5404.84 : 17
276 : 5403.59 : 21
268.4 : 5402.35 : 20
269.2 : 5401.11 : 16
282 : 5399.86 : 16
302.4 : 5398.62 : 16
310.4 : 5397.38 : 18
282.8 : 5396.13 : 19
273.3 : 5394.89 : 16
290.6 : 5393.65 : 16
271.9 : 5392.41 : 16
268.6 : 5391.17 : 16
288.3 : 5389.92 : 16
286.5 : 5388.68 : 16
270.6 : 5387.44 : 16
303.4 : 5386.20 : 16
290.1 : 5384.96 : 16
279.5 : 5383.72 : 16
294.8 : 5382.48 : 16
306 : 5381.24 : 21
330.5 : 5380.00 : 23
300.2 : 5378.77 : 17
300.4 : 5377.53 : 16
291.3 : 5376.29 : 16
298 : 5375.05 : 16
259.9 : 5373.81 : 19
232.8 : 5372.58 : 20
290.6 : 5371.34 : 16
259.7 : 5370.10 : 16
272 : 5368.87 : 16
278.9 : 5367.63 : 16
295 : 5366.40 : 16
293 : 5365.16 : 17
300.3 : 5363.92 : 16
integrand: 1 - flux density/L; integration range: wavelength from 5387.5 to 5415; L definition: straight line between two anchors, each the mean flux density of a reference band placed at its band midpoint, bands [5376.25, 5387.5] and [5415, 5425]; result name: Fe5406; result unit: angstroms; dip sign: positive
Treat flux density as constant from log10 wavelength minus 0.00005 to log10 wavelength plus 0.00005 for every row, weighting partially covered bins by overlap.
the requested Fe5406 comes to 1.7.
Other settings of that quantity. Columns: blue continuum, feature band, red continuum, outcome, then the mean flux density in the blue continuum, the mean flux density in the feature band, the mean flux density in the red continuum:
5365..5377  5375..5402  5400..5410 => -1.7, 277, 290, 269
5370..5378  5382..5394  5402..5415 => -0.4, 277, 284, 274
